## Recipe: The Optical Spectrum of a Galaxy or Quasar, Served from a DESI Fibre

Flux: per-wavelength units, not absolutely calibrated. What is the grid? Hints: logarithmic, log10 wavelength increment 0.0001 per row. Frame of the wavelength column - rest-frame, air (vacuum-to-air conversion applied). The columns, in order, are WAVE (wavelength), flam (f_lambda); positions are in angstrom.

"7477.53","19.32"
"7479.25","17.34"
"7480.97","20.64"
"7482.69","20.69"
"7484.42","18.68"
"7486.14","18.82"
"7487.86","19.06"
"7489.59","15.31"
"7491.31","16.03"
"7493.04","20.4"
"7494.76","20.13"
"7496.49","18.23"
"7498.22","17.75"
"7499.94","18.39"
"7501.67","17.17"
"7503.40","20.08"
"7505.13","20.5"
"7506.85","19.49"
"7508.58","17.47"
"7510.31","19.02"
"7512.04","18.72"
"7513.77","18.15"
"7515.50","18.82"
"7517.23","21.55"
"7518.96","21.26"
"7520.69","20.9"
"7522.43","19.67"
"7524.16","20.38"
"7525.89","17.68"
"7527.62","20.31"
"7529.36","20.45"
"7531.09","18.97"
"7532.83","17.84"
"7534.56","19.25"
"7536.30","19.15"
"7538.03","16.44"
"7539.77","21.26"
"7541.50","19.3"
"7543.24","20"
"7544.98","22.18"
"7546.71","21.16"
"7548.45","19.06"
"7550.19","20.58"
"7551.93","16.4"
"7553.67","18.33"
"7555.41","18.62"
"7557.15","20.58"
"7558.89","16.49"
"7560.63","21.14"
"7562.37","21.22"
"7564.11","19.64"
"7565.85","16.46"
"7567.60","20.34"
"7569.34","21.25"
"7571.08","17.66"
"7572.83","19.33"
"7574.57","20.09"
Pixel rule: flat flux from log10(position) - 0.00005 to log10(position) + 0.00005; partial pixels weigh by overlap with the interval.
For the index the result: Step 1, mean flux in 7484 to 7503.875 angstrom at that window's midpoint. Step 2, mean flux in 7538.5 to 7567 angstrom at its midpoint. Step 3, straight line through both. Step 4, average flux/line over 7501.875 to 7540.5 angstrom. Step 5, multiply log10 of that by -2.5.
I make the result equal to -0.03 mag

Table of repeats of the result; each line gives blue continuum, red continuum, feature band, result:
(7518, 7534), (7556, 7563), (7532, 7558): 0.02 mag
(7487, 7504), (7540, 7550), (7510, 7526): -0.03 mag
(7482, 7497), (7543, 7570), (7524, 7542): 0.00 mag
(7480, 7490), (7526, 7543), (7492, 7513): 0.01 mag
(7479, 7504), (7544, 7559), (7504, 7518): -0.02 mag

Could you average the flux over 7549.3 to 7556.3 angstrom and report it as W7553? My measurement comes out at 18.5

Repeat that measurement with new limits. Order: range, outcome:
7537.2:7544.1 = 19.3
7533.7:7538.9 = 18.3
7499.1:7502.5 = 17.8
